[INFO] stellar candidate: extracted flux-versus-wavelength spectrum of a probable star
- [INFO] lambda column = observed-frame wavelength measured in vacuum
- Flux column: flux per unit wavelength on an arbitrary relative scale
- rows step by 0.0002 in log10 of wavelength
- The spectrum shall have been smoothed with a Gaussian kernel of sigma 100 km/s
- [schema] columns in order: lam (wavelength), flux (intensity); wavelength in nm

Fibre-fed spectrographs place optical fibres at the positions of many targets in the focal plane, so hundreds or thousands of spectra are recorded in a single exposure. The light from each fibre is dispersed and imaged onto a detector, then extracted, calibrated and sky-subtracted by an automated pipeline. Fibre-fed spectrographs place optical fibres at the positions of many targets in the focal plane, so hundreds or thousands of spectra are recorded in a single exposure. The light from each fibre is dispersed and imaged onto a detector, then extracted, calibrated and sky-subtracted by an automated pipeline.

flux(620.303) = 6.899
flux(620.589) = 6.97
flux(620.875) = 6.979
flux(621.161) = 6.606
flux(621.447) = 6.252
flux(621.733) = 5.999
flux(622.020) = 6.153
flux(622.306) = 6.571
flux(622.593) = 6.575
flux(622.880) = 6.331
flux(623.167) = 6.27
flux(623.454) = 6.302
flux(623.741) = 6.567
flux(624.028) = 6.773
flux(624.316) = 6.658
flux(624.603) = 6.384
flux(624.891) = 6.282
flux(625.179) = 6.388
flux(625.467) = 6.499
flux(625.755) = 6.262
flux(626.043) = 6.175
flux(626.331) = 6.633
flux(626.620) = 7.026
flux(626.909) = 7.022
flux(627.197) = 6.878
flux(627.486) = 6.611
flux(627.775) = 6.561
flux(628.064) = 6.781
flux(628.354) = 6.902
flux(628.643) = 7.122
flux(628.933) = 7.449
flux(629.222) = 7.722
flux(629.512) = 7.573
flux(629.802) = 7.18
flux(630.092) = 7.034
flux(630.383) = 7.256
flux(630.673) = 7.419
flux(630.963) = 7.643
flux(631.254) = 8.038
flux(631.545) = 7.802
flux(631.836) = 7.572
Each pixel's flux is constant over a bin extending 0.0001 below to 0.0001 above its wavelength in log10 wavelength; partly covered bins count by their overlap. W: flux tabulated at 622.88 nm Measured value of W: 6.331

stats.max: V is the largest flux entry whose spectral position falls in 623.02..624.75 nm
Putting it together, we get 6.773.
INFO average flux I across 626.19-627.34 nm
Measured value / 6.89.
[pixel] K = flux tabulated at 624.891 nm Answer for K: 6.282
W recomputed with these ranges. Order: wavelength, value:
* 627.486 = 6.611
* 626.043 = 6.175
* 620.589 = 6.97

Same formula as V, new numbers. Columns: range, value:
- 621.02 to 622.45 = 6.606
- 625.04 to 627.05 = 7.026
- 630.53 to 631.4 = 8.038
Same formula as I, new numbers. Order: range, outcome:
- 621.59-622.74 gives 6.32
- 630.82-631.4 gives 7.83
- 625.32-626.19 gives 6.32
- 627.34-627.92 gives 6.59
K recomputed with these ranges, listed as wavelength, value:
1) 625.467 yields 6.499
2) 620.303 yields 6.899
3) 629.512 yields 7.573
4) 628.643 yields 7.122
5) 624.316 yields 6.658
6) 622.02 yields 6.153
